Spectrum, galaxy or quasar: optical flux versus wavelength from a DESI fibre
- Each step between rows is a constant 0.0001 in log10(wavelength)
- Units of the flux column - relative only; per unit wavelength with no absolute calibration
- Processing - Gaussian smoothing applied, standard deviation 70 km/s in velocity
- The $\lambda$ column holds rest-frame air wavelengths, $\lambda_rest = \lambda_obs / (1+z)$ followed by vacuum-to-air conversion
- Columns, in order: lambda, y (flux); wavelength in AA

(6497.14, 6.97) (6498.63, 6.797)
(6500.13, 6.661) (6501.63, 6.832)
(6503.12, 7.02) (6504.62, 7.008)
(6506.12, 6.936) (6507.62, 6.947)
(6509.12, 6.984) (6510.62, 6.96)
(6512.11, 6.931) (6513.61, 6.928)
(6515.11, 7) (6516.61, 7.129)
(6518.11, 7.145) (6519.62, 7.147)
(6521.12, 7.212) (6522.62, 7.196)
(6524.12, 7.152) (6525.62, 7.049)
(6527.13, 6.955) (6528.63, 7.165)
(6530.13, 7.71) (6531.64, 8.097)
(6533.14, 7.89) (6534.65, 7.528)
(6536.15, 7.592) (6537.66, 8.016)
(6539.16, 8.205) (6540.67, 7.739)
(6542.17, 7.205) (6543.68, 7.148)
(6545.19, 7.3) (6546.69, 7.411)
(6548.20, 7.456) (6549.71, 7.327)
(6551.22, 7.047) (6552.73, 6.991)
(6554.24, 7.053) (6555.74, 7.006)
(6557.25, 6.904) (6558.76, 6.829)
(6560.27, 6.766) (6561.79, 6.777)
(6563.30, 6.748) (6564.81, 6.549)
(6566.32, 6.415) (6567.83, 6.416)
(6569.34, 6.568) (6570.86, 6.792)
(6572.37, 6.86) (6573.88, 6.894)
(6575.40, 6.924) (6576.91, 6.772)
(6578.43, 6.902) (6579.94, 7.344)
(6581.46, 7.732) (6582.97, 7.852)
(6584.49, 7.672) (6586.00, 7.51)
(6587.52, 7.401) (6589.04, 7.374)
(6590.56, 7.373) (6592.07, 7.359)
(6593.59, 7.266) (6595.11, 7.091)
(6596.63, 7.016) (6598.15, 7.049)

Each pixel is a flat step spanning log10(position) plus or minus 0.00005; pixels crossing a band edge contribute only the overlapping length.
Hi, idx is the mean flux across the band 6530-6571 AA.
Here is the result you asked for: 7.19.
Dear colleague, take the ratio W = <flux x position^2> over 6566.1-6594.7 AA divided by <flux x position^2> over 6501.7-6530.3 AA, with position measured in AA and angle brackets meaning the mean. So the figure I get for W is 1.03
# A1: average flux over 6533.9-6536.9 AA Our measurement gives 7.57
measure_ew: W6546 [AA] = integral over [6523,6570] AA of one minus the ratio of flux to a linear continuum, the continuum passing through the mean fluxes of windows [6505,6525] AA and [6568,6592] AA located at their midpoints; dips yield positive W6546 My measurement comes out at -0.5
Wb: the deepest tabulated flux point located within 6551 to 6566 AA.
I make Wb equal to 6.549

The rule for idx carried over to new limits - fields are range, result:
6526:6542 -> 7.66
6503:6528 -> 7.04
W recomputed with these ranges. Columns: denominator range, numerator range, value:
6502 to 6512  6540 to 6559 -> 1.05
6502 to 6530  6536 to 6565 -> 1.03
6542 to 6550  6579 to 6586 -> 1.05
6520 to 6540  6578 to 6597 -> 1.00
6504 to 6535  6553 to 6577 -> 0.96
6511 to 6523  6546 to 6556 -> 1.03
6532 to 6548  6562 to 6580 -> 0.89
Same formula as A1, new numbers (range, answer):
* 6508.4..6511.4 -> 6.99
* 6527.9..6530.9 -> 7.44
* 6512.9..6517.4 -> 7.02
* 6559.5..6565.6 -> 6.7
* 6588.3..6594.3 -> 7.35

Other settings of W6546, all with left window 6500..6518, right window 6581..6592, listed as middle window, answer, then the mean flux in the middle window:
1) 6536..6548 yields -0.6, 7.57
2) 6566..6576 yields 1.0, 6.7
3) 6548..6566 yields 1.0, 6.93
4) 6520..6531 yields -0.2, 7.21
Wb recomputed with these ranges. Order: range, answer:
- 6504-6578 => 6.415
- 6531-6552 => 7.047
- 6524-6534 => 6.955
